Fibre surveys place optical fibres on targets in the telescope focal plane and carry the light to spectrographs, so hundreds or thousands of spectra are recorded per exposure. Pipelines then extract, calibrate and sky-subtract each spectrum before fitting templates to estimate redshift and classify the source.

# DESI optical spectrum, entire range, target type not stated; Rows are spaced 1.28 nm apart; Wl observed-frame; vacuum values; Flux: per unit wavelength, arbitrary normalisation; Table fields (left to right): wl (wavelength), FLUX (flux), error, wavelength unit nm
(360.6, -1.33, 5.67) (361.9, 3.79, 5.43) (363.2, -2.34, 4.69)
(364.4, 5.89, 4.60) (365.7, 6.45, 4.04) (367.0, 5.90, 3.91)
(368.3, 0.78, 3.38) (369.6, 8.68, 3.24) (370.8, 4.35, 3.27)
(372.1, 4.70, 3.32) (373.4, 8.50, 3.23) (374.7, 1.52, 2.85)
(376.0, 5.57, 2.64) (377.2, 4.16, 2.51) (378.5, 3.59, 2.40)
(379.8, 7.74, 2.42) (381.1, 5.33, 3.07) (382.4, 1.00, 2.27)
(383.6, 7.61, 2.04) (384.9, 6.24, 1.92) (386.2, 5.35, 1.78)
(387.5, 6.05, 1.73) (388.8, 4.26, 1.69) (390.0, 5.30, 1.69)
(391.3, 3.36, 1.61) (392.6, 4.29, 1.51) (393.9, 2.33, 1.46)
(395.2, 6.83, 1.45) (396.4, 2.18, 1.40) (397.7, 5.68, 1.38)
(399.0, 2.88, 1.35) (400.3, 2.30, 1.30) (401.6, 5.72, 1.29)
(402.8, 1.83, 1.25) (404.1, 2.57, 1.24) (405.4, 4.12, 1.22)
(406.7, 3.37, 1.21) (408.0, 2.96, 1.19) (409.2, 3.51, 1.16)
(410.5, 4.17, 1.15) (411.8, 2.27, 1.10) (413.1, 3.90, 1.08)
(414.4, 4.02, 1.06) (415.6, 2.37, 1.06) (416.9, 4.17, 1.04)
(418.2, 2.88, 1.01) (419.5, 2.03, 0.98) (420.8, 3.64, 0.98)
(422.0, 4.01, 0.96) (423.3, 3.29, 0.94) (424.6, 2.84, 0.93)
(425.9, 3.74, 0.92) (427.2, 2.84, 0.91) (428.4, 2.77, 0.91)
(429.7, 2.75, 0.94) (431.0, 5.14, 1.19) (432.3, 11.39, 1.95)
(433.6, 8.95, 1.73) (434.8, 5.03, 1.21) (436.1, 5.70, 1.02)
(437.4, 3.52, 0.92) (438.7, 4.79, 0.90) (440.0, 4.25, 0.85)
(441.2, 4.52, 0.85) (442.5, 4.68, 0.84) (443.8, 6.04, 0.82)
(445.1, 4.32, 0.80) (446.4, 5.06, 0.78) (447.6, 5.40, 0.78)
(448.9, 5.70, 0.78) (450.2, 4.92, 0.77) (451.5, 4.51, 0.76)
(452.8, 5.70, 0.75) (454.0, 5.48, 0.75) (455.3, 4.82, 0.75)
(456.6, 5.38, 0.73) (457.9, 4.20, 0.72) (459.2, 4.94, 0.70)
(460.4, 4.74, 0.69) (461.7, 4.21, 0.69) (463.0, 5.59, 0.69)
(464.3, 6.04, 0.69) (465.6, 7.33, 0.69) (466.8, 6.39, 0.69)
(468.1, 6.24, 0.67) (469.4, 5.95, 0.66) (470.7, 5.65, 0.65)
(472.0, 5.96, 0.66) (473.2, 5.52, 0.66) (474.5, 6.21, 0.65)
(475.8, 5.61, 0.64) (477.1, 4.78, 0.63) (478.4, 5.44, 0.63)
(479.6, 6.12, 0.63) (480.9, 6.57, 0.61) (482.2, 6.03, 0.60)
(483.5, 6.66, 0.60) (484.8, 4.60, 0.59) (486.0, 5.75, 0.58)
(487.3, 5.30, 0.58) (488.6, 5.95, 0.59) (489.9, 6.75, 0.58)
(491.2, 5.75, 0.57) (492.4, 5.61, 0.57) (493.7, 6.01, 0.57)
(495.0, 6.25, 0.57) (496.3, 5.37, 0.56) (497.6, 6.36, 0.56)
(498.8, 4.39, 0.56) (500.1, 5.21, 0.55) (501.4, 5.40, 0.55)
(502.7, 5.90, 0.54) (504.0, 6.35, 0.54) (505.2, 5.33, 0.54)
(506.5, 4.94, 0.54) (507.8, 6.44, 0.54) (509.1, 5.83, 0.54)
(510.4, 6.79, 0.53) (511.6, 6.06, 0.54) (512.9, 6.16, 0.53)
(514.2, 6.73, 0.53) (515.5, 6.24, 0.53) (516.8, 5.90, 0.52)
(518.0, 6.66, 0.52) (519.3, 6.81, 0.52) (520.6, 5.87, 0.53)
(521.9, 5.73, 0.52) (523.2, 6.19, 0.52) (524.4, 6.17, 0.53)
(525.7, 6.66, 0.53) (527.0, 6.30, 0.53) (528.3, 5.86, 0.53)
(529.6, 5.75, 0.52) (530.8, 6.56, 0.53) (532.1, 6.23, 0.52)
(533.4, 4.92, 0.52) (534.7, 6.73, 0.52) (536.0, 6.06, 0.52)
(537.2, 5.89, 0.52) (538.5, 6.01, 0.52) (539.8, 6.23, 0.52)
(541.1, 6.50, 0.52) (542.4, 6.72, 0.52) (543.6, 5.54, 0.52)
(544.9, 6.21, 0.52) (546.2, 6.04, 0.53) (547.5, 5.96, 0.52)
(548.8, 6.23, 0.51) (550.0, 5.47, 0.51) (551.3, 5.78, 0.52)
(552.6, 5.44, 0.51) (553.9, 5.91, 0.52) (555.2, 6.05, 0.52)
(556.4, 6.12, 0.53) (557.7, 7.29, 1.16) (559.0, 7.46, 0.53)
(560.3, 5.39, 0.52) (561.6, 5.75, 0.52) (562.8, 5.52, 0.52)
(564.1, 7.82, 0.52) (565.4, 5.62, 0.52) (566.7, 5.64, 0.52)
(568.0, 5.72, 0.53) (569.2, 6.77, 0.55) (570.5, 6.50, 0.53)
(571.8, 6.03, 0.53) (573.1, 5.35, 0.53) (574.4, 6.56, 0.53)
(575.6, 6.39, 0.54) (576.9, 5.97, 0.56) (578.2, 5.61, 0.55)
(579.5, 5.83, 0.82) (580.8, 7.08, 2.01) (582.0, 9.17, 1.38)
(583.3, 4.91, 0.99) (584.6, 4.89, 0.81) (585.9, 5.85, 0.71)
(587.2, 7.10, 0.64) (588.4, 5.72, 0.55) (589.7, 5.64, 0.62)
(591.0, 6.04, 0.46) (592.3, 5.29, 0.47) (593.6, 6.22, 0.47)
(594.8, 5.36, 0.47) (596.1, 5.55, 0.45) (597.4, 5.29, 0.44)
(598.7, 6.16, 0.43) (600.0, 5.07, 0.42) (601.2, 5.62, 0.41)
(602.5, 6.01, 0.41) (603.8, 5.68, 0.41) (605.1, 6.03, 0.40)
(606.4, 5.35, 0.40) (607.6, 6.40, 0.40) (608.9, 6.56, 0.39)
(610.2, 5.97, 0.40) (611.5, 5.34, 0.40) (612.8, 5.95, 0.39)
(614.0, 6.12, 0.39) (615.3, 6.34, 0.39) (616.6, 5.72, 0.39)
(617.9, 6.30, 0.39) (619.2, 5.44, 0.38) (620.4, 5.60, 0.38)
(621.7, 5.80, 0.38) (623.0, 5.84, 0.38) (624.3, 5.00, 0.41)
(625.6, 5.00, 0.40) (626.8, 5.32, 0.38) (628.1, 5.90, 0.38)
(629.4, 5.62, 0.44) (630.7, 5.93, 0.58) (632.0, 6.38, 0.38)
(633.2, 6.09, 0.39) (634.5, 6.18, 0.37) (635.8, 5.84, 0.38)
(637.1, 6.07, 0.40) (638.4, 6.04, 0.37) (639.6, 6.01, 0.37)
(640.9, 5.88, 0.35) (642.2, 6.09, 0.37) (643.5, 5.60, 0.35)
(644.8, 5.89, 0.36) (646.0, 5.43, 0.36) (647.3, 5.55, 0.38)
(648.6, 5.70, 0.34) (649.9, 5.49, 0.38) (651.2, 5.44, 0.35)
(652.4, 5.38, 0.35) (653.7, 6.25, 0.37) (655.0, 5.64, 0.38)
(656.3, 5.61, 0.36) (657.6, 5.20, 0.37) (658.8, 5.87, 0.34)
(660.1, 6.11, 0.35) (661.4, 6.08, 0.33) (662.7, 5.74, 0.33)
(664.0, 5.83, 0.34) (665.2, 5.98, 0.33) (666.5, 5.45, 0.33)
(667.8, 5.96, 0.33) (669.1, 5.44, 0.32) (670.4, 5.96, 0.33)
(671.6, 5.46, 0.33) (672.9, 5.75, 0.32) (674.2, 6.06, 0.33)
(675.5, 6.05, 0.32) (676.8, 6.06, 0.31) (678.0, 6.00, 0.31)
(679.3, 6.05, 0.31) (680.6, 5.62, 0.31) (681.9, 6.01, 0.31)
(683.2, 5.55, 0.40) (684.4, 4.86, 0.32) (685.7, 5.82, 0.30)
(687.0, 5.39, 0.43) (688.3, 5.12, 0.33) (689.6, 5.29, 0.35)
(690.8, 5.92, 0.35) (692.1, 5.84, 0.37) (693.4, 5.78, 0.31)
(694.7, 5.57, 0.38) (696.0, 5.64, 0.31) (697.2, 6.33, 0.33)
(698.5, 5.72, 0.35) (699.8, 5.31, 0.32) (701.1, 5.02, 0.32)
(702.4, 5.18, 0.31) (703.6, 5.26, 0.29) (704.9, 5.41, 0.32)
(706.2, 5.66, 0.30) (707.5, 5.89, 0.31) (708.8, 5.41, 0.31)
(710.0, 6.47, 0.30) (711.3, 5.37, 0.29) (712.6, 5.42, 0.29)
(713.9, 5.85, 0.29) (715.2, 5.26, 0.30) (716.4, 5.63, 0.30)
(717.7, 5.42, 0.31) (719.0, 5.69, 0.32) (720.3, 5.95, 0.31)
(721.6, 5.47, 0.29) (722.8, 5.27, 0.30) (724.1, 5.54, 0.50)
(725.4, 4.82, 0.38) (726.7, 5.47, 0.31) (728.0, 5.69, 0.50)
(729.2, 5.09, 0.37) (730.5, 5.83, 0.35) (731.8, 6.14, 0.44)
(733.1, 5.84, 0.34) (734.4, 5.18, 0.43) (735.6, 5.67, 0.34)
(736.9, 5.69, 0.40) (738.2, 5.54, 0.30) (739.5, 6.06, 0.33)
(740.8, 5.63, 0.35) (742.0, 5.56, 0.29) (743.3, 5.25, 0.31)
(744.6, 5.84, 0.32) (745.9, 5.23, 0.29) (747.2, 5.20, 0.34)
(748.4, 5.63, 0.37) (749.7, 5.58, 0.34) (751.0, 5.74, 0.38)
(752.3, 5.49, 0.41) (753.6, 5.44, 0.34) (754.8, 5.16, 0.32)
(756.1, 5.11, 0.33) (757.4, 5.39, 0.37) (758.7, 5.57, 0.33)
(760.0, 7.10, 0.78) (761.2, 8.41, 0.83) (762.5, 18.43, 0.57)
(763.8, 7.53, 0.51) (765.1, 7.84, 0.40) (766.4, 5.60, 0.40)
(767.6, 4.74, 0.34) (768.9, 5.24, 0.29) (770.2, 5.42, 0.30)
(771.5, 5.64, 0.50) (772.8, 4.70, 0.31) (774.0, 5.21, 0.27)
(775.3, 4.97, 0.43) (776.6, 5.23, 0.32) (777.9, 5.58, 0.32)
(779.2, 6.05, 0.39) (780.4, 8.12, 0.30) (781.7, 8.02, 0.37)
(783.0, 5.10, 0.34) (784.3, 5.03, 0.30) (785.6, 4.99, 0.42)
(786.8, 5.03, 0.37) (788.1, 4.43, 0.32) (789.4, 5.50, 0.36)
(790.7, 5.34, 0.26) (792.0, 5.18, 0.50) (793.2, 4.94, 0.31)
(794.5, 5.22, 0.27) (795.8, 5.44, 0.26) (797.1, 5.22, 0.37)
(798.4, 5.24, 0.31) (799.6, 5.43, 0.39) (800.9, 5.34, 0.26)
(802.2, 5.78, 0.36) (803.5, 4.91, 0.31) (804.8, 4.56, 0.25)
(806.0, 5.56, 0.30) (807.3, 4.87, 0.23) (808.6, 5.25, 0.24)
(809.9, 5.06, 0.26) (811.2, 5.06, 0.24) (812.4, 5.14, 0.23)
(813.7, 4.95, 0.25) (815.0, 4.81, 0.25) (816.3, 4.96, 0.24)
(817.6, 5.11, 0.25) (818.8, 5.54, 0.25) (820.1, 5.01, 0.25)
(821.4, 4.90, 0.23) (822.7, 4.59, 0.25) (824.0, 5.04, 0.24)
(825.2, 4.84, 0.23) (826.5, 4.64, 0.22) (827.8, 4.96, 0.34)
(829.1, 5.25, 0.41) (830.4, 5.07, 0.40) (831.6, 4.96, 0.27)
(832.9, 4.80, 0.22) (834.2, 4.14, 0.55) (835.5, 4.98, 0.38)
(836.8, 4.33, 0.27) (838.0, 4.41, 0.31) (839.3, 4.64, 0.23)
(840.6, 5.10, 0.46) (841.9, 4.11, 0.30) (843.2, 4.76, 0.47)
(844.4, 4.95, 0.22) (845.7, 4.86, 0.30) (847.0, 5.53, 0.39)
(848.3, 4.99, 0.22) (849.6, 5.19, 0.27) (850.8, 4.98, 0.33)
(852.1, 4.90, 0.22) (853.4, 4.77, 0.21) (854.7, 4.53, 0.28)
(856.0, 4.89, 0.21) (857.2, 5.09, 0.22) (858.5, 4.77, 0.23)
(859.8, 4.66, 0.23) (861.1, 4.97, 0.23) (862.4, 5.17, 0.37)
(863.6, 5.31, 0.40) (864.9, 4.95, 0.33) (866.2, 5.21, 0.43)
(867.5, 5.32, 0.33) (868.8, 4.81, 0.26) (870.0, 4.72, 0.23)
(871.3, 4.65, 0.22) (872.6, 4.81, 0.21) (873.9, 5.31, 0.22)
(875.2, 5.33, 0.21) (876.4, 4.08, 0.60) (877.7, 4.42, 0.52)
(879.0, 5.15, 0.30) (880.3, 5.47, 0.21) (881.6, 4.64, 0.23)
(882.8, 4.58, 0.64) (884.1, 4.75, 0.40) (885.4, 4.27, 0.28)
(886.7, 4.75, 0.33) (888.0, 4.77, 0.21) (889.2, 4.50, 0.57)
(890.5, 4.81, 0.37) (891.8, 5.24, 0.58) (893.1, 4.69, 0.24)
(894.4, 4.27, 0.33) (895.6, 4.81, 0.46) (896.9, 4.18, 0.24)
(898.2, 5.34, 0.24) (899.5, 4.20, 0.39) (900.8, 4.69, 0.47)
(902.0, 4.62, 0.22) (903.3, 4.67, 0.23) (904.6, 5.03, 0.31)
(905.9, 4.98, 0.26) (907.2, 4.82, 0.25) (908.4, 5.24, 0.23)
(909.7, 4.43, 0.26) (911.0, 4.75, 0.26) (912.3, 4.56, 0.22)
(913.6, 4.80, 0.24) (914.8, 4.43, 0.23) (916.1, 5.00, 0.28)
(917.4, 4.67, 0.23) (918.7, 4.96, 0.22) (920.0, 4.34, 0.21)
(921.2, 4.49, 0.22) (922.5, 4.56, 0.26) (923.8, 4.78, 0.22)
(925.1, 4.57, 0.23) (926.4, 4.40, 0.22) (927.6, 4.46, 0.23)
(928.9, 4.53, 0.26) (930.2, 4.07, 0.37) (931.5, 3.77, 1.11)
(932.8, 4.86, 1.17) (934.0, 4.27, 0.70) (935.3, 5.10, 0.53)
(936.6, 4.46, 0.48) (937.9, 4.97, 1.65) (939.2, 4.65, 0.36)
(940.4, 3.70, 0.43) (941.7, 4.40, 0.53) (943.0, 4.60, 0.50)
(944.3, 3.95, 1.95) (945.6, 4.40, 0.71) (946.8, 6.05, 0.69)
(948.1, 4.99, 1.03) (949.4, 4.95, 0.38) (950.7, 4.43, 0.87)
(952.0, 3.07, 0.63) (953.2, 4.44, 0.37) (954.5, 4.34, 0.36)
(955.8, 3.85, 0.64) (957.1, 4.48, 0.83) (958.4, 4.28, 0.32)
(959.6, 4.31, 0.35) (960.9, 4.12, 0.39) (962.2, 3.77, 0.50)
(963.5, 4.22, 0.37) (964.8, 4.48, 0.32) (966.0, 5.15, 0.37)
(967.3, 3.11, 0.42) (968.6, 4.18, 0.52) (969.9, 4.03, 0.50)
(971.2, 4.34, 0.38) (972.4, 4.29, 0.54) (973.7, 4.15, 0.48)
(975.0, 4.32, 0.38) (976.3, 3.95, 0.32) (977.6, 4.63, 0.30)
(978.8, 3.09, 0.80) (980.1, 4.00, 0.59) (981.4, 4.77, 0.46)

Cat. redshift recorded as 0.161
